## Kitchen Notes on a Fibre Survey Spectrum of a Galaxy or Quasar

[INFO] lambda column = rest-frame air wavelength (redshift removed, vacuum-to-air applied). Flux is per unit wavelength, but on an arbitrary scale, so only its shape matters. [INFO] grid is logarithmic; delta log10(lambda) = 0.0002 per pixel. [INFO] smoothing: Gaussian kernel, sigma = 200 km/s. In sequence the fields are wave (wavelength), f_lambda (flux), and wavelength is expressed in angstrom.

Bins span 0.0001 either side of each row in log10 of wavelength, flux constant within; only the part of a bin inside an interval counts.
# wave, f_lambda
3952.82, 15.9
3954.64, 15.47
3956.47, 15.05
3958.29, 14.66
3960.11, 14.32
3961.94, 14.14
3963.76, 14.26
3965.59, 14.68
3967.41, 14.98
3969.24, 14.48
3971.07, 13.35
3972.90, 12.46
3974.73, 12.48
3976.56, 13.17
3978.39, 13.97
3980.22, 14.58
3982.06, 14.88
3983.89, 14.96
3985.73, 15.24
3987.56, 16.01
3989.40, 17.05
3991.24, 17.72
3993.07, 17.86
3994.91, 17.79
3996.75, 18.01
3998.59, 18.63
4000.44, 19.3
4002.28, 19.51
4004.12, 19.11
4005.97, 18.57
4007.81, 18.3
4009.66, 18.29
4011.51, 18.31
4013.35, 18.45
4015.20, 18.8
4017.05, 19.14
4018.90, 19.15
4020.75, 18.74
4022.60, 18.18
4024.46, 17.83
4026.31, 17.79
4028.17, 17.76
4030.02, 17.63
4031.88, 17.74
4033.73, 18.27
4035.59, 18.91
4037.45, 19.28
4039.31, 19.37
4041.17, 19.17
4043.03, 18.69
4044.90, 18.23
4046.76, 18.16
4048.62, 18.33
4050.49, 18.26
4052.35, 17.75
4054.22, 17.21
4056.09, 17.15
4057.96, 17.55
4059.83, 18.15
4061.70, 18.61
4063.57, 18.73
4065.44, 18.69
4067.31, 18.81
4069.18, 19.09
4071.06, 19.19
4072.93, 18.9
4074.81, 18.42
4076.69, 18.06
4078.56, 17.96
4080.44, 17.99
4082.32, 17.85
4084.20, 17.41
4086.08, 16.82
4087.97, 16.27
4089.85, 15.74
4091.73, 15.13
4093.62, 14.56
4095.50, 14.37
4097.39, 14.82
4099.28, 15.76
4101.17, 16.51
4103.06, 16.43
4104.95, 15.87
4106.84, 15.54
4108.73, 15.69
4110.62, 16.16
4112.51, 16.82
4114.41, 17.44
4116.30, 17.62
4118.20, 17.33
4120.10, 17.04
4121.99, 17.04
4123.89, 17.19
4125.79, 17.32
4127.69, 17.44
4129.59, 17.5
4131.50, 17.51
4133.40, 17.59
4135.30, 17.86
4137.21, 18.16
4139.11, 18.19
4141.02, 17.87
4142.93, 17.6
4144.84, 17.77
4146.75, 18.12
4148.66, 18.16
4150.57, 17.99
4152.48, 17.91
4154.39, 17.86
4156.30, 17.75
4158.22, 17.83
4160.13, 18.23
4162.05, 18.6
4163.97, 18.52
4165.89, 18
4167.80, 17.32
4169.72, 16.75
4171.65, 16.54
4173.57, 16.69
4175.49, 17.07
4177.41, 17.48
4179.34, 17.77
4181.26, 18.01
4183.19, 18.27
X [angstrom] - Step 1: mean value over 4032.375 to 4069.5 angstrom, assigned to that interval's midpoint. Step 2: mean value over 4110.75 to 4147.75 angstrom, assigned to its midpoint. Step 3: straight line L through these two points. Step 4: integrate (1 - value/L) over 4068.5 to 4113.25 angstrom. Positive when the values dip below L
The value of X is 3.1 angstrom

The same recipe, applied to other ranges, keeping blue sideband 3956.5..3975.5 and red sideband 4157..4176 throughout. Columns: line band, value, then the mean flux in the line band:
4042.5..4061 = -2.85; 17.9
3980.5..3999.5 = -2.98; 16.7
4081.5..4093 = -0.21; 16.5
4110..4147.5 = -1.30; 17.5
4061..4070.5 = -1.81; 18.8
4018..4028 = -2.16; 18.3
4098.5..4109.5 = 0.33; 16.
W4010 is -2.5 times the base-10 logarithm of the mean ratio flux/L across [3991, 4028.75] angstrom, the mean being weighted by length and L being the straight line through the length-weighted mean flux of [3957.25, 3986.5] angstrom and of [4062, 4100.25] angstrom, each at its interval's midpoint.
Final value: -0.209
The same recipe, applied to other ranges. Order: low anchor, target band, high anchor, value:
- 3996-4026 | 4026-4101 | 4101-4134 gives 0.01 mag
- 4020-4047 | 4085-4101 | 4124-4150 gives 0.16 mag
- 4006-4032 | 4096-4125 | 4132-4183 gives 0.09 mag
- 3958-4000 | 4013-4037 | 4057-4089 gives -0.10 mag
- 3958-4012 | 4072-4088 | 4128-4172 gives -0.05 mag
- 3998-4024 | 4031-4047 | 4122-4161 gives -0.01 mag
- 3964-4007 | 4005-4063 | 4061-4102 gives -0.10 mag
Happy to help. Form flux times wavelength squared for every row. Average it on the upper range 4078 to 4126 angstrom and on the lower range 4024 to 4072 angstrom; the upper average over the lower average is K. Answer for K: 0.9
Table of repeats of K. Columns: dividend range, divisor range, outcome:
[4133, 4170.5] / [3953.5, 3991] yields 1.34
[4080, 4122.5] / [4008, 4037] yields 0.93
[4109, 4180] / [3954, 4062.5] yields 1.10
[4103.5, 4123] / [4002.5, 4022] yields 0.94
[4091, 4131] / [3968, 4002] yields 1.11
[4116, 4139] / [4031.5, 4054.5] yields 0.99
